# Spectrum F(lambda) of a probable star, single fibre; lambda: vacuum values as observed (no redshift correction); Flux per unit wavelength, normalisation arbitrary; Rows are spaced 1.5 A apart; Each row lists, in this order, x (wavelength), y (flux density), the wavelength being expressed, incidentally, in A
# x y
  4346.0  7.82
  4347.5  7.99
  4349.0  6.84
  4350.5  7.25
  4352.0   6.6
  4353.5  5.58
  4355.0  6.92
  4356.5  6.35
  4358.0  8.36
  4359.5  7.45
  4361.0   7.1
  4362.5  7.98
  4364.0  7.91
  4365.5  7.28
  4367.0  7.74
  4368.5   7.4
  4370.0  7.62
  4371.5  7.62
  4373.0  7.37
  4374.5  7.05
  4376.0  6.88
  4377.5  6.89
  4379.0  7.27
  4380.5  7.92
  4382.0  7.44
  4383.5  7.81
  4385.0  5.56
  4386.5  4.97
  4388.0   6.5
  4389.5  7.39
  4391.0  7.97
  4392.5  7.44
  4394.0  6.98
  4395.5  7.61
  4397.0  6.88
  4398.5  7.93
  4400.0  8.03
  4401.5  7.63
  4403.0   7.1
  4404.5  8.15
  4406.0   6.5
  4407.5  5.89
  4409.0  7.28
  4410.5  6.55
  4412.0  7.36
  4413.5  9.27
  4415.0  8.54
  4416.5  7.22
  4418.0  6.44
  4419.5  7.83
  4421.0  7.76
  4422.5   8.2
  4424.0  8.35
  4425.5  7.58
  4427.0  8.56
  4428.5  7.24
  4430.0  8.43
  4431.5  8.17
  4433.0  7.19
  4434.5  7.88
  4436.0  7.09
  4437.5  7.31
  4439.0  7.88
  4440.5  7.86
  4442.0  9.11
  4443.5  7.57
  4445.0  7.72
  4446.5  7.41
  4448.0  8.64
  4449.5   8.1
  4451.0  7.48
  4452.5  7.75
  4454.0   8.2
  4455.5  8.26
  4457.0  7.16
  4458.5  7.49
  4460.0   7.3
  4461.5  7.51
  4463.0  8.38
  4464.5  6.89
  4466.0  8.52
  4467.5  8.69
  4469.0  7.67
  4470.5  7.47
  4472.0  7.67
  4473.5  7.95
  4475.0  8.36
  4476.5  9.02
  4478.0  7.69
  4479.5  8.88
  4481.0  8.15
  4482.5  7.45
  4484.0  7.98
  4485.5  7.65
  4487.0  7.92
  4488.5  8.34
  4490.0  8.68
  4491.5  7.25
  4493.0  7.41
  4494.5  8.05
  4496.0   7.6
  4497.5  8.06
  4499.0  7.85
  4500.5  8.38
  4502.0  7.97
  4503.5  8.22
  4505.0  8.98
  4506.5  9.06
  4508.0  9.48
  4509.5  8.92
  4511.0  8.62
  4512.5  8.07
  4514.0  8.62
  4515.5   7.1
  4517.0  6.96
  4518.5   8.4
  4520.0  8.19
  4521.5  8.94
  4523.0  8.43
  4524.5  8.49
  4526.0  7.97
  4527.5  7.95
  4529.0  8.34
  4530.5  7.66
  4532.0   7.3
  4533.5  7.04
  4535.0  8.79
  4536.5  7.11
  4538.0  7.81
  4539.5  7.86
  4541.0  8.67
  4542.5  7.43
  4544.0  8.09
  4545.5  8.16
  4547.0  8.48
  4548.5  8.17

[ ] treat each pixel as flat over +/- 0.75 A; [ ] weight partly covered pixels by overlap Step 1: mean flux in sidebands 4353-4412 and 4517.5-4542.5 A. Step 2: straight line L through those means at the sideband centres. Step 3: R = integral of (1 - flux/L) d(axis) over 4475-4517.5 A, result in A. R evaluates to -1.8 A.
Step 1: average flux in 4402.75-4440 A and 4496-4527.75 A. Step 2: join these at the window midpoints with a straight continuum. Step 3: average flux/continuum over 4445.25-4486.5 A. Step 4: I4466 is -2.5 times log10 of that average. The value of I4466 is 0.005 mag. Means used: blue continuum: 7.6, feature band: 7.91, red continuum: 8.31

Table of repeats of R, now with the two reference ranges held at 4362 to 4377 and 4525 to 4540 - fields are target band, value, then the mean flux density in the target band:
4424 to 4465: -0.98 A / 7.8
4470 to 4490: -1.00 A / 8.07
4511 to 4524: -0.61 A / 8.13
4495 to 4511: -1.49 A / 8.45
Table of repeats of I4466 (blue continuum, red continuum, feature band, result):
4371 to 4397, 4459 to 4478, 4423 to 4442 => -0.04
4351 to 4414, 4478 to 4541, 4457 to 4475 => 0.00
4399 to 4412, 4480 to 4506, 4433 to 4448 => -0.04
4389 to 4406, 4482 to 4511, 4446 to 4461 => 0.02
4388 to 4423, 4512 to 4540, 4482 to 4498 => -0.01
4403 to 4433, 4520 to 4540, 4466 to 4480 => -0.05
